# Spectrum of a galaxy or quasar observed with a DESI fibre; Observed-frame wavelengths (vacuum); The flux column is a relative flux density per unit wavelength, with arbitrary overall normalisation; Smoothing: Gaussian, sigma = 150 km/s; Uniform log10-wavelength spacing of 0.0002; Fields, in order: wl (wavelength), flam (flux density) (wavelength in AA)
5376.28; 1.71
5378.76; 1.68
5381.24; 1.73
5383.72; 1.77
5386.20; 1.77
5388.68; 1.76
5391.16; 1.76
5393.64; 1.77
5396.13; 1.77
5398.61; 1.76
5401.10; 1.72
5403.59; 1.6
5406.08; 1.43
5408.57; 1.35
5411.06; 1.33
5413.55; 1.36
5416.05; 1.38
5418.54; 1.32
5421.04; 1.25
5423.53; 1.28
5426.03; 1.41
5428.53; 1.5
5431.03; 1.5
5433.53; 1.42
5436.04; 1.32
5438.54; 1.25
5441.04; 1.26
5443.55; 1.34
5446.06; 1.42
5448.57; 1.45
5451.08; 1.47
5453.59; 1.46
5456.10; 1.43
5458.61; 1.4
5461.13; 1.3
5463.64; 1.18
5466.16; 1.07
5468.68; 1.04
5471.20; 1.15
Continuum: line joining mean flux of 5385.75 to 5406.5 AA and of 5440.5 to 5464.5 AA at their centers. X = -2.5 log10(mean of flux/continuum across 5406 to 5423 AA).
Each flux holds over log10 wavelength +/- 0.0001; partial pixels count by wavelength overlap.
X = 0.20 mag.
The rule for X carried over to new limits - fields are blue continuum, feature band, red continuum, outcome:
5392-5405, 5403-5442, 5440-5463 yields 0.15 mag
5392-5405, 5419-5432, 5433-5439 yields 0.04 mag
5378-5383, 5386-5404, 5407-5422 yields -0.13 mag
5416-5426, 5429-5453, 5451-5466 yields -0.05 mag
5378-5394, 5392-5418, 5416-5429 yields 0.00 mag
